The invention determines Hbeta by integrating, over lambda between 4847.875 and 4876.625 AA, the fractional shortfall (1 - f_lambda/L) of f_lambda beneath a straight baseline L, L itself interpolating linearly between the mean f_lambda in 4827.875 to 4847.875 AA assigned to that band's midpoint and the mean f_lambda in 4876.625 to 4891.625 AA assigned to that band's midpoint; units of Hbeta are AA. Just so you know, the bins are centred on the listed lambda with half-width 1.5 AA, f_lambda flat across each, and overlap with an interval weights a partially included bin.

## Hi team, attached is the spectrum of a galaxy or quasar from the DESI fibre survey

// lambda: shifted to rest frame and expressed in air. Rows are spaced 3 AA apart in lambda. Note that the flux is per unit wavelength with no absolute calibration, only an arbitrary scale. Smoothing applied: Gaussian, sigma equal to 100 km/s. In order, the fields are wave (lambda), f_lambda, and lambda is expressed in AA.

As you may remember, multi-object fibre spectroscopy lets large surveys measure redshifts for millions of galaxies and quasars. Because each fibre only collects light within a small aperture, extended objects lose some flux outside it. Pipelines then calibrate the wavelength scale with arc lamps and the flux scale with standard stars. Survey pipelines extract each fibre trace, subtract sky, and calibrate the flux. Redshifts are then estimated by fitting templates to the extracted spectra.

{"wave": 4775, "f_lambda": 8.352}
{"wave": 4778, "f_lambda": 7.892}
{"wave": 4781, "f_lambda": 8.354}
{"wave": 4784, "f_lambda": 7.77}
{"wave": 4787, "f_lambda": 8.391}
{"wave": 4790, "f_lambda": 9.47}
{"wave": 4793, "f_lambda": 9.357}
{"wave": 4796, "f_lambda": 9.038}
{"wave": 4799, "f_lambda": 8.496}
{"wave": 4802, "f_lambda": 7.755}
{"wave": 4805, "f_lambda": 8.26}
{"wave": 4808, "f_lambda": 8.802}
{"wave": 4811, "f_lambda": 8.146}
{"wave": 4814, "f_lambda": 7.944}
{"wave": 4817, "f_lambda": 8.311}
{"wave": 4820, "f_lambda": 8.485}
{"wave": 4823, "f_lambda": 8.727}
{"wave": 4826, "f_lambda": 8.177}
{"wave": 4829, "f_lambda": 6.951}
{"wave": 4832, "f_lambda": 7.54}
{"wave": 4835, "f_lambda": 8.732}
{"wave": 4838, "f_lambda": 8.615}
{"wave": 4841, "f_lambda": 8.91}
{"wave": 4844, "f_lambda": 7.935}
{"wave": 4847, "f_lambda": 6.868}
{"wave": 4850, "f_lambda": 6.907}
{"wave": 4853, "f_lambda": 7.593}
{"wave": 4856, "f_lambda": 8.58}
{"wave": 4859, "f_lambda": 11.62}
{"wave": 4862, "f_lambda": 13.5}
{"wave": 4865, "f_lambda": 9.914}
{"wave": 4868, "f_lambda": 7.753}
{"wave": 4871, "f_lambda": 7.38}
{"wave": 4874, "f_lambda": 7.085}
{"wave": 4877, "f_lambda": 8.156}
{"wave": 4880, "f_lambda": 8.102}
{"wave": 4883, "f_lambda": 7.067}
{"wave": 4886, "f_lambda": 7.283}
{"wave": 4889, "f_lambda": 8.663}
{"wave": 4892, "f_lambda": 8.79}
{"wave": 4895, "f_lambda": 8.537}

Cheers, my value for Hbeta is -3.3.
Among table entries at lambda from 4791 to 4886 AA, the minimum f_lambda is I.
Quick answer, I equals 6.868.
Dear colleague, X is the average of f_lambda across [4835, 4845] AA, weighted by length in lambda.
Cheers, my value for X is 8.55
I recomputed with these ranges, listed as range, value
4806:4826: 7.944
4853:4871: 7.38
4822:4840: 6.951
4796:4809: 7.755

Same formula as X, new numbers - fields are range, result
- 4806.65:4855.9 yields 8.05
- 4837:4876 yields 8.66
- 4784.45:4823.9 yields 8.53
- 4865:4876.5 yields 7.8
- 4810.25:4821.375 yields 8.22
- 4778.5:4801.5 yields 8.62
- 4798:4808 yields 8.25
